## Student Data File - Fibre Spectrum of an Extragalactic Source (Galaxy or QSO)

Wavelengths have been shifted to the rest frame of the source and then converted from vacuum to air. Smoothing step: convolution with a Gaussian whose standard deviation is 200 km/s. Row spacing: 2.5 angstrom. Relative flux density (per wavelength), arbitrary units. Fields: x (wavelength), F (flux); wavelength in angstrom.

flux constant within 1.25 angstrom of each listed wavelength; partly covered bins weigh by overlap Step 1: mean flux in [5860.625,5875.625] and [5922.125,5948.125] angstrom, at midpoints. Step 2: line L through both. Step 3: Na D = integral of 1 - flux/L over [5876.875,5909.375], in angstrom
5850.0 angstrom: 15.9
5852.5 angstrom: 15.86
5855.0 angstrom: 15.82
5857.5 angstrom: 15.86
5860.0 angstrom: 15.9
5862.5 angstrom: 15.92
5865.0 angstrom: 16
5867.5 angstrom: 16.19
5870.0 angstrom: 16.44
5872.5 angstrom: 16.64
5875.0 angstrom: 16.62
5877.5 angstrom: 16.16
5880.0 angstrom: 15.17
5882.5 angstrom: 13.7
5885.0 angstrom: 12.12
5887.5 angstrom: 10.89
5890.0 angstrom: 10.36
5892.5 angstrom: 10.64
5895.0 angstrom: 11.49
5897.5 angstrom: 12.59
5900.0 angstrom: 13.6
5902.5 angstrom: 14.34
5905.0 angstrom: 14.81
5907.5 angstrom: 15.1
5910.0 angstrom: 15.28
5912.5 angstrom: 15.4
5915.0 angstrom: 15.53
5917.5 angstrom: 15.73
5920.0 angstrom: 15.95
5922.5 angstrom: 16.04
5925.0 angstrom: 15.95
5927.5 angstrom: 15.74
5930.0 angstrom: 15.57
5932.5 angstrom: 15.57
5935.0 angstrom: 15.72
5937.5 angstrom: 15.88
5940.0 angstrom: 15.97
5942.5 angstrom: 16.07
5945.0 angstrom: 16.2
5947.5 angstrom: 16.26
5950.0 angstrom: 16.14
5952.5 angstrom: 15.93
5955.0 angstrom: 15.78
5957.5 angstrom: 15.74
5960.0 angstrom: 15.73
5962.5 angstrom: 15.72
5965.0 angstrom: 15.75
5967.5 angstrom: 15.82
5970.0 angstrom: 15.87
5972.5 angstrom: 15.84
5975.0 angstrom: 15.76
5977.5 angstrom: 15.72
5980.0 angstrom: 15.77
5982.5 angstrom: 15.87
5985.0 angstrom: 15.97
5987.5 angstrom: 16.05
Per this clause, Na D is 6.0 angstrom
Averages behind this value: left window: 16.3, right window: 15.9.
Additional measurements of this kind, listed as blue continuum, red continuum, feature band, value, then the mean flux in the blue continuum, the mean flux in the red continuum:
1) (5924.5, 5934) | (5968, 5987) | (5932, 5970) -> -0.3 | 15.7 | 15.8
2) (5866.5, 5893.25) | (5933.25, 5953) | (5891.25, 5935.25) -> 1.3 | 14.1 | 16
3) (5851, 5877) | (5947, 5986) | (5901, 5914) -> 0.8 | 16.1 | 15.8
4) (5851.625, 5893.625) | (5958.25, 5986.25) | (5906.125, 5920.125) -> -0.3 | 14.7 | 15.8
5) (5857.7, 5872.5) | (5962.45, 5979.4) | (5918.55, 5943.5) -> 0.1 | 16.1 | 15.8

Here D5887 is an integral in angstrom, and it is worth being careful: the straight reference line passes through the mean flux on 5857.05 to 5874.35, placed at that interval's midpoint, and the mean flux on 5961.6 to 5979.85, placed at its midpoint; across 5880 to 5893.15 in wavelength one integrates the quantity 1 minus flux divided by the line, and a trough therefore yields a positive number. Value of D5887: 3.4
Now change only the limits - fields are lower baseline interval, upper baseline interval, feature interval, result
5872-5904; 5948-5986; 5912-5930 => -1.7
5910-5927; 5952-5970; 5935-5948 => -0.2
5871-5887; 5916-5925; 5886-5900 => 3.5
